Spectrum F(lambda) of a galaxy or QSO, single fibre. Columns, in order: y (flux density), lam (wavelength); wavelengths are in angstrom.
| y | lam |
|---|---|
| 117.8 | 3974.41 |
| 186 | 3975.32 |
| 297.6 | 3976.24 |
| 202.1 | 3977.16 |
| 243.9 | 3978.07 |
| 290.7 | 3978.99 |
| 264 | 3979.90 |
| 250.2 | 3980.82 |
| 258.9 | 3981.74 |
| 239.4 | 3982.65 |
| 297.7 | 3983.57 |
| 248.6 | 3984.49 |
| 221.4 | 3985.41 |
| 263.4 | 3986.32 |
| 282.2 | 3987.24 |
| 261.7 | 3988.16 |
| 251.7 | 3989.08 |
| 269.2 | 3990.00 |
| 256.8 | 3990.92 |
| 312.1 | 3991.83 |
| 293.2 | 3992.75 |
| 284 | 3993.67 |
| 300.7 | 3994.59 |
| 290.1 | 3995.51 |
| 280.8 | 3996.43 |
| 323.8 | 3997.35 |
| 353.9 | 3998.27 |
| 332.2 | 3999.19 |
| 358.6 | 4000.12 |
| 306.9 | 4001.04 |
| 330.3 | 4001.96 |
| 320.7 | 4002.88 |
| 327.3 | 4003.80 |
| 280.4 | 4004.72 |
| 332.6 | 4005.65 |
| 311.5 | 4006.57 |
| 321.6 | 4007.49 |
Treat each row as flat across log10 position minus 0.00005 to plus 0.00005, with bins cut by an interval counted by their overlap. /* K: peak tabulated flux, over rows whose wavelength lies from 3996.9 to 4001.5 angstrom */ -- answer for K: 358.6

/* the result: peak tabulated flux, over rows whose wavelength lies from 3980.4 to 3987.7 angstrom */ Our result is 297.7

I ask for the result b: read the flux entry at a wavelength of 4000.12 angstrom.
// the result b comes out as 358.6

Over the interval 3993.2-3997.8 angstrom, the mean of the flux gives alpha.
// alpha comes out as 296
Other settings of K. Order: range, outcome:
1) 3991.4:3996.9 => 312.1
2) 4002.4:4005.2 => 327.3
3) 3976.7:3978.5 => 243.9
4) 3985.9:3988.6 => 282.2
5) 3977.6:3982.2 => 290.7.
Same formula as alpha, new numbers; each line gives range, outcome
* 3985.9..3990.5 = 265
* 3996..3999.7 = 323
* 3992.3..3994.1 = 289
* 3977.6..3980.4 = 266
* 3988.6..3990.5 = 260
